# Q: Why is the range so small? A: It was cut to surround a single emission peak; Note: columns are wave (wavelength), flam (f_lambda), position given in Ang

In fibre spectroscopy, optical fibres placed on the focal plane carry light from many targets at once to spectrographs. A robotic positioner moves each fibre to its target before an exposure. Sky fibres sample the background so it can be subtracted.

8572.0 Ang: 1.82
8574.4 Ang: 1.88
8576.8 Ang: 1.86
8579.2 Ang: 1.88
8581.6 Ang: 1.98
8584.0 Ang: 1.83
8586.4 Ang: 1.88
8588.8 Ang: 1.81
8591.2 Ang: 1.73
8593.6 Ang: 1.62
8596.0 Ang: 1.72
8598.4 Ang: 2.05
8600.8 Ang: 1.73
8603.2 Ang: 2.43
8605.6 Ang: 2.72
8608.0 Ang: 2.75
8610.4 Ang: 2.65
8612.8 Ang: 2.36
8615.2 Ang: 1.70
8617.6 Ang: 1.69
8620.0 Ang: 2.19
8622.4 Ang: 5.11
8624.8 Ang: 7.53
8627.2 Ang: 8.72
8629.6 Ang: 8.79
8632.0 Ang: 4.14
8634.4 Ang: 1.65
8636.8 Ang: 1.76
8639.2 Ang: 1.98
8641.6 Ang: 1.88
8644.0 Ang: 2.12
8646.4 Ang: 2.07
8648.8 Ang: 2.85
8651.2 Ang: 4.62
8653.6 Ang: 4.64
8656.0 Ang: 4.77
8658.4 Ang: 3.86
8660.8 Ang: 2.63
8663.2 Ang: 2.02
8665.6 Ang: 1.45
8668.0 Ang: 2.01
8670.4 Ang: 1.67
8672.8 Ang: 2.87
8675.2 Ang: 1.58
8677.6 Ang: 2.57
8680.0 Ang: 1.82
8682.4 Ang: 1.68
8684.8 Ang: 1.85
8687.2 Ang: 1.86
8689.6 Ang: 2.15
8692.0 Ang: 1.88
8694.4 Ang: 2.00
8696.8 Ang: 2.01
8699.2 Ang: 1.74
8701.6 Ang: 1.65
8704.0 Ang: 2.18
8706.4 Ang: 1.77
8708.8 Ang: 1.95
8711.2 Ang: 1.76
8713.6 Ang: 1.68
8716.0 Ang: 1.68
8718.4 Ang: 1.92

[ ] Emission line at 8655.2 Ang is [N II] 6583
